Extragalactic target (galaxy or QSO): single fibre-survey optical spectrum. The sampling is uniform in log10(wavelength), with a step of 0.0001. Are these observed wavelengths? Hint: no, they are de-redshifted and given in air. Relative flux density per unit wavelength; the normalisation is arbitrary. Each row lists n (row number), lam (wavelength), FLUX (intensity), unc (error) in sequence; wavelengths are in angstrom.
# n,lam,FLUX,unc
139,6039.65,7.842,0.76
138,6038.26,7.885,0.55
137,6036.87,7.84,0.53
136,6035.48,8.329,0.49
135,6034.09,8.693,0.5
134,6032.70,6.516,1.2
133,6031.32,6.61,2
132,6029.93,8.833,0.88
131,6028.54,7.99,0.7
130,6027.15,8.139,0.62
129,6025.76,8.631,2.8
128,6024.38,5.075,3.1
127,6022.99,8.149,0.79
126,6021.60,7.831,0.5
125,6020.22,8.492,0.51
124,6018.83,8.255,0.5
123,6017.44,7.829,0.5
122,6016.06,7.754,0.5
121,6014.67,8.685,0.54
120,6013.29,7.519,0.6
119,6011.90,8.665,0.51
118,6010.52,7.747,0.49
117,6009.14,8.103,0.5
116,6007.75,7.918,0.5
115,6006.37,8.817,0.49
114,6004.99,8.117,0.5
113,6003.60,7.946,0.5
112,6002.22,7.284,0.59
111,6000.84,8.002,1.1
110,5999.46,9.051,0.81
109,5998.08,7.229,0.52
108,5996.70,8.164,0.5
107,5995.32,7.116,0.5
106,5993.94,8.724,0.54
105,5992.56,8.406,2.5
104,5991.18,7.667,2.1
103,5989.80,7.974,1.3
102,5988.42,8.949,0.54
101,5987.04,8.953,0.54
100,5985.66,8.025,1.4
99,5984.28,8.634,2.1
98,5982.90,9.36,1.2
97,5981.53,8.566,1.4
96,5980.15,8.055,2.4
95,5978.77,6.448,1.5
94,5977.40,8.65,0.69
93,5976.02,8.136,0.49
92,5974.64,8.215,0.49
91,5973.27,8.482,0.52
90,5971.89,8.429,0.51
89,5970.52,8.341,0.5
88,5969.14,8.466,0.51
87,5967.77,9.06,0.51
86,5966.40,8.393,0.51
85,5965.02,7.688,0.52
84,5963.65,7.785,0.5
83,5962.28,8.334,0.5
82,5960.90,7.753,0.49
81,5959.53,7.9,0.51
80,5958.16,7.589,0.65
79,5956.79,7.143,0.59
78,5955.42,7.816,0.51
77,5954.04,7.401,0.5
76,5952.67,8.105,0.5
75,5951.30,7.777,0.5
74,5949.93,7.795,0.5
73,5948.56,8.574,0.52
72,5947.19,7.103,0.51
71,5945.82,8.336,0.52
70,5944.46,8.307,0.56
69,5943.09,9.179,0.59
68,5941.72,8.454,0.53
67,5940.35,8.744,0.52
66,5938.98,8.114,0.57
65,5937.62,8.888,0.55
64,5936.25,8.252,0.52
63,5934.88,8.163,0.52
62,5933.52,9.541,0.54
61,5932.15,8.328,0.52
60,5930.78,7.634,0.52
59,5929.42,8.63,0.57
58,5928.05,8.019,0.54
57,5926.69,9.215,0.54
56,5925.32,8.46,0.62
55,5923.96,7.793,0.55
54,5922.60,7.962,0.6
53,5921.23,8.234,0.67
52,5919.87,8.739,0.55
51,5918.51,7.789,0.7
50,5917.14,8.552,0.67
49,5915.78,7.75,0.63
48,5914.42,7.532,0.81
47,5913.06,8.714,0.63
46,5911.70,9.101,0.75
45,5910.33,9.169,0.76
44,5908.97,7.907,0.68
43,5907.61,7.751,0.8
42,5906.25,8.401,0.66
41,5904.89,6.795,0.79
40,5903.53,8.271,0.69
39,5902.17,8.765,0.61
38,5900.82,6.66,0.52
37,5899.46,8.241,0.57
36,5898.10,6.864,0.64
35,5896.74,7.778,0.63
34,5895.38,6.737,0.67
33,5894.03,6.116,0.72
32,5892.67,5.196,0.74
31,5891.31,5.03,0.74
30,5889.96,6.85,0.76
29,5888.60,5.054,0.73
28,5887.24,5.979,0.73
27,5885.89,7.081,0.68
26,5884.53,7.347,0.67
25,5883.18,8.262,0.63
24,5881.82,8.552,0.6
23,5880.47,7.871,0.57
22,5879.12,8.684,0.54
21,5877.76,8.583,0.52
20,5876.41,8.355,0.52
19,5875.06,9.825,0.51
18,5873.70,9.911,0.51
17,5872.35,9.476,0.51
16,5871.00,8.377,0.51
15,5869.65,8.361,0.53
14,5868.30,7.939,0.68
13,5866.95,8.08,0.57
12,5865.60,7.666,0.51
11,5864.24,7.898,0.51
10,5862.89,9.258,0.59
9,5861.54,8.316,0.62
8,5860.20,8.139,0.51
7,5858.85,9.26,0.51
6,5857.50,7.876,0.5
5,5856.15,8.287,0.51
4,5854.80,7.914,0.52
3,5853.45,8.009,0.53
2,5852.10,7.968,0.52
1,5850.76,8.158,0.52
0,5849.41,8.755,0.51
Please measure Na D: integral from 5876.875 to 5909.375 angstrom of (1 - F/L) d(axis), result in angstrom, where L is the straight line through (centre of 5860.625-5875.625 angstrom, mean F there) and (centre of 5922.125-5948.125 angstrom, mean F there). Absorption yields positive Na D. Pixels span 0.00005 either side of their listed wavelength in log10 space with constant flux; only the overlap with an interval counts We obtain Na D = 4.8 angstrom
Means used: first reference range 8.63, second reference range 8.38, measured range 7.28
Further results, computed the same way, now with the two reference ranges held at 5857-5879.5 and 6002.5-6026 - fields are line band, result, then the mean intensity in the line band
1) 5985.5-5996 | -0.2 angstrom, 8.23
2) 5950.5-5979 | 0.5 angstrom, 8.02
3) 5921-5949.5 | -0.3 angstrom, 8.38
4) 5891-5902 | 2.3 angstrom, 6.73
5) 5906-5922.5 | 0.2 angstrom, 8.28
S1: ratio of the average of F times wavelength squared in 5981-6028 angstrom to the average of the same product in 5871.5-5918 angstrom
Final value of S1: 1.1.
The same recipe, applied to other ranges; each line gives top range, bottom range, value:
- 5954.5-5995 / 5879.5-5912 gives 1.15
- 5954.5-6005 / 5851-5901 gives 1.08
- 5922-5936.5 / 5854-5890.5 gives 1.05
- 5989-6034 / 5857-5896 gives 1.06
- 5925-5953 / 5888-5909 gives 1.21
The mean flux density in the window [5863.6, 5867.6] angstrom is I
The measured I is 7.86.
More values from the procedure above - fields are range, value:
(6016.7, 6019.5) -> 8.04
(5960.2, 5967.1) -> 7.99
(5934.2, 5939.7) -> 8.36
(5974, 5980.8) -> 7.89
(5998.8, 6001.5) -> 8.53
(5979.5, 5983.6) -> 8.67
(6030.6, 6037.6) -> 7.61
